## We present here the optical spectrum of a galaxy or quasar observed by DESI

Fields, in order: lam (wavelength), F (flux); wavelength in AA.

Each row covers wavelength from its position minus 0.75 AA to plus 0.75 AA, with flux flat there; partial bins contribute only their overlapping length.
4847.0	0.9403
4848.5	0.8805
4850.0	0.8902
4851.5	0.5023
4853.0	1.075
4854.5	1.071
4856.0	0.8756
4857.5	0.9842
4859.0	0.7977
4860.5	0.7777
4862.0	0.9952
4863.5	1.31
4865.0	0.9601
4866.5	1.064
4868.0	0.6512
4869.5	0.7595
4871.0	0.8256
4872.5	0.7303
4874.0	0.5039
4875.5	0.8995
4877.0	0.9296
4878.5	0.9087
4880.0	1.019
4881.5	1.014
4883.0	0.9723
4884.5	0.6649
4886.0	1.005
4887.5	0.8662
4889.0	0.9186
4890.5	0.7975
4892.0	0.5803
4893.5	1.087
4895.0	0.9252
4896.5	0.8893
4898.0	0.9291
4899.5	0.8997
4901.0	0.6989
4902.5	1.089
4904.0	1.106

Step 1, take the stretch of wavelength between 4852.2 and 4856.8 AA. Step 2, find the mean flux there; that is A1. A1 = 1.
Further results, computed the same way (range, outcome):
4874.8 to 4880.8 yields 0.94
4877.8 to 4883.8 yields 0.976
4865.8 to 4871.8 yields 0.822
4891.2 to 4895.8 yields 0.864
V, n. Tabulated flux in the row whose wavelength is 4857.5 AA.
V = 0.9842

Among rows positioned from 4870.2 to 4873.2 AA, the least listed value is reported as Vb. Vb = 0.7303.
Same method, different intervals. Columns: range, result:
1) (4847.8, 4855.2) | 0.5023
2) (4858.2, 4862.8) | 0.7777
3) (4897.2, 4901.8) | 0.6989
